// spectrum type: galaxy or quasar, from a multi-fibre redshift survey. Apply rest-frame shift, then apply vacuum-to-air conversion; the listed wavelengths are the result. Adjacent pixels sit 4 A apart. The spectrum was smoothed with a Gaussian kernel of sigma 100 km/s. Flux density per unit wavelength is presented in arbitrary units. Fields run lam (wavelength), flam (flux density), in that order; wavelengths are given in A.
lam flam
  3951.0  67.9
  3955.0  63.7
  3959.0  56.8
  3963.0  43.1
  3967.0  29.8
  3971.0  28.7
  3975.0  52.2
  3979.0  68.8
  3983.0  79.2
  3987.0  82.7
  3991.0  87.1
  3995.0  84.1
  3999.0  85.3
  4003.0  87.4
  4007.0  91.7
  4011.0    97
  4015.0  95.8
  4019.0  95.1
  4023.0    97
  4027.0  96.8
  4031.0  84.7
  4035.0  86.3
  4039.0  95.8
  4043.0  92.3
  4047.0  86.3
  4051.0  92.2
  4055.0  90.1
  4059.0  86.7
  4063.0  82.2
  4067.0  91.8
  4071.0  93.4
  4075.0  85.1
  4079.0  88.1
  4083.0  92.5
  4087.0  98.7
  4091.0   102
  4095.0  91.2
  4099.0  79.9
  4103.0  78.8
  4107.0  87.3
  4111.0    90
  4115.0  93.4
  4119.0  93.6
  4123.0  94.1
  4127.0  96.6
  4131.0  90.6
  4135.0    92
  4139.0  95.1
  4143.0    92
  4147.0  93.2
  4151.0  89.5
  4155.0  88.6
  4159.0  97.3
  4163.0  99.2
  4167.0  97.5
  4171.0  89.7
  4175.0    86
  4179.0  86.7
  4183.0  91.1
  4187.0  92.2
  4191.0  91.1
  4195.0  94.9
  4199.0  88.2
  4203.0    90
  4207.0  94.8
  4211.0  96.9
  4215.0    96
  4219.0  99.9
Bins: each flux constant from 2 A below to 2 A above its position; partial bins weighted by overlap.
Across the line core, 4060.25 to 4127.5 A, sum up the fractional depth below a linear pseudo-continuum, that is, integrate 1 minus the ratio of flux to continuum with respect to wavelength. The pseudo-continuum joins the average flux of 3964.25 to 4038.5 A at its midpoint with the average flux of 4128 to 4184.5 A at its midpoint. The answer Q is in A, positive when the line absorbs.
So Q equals -2.6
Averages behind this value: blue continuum 79.4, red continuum 92.1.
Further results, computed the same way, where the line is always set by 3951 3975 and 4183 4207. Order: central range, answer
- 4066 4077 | -3.6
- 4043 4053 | -4.2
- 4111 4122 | -2.4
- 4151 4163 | -1.3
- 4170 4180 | 0.0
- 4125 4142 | -2.9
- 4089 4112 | -4.6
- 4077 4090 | -4.4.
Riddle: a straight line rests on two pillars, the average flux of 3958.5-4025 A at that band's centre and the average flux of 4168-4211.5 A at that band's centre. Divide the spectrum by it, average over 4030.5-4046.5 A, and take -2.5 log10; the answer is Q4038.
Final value -0.15 mag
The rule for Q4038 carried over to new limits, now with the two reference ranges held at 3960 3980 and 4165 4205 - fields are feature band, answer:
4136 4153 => -0.13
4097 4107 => -0.12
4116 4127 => -0.22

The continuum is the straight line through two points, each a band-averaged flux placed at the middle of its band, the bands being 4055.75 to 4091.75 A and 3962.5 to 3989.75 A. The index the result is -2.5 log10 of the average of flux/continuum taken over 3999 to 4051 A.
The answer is -0.25 mag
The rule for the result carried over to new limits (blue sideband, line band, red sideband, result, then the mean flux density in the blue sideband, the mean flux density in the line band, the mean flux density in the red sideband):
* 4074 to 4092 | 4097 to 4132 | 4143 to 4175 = 0.045 mag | 93.2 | 89.3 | 93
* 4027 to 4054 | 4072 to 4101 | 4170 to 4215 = -0.008 mag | 90.2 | 91.2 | 91.3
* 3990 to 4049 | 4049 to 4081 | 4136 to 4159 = 0.032 mag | 90.9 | 88.7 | 92.2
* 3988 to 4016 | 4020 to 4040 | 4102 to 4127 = -0.030 mag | 89.3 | 92.1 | 90.5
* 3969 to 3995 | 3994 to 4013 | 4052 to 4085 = -0.219 mag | 67.8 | 89.4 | 88.8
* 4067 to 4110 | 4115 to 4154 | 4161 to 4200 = -0.025 mag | 89.8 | 92.9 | 91.7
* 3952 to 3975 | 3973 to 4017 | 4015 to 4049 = -0.225 mag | 46.1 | 82.8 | 92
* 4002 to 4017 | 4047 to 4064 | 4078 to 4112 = 0.043 mag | 93.3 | 88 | 89.9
